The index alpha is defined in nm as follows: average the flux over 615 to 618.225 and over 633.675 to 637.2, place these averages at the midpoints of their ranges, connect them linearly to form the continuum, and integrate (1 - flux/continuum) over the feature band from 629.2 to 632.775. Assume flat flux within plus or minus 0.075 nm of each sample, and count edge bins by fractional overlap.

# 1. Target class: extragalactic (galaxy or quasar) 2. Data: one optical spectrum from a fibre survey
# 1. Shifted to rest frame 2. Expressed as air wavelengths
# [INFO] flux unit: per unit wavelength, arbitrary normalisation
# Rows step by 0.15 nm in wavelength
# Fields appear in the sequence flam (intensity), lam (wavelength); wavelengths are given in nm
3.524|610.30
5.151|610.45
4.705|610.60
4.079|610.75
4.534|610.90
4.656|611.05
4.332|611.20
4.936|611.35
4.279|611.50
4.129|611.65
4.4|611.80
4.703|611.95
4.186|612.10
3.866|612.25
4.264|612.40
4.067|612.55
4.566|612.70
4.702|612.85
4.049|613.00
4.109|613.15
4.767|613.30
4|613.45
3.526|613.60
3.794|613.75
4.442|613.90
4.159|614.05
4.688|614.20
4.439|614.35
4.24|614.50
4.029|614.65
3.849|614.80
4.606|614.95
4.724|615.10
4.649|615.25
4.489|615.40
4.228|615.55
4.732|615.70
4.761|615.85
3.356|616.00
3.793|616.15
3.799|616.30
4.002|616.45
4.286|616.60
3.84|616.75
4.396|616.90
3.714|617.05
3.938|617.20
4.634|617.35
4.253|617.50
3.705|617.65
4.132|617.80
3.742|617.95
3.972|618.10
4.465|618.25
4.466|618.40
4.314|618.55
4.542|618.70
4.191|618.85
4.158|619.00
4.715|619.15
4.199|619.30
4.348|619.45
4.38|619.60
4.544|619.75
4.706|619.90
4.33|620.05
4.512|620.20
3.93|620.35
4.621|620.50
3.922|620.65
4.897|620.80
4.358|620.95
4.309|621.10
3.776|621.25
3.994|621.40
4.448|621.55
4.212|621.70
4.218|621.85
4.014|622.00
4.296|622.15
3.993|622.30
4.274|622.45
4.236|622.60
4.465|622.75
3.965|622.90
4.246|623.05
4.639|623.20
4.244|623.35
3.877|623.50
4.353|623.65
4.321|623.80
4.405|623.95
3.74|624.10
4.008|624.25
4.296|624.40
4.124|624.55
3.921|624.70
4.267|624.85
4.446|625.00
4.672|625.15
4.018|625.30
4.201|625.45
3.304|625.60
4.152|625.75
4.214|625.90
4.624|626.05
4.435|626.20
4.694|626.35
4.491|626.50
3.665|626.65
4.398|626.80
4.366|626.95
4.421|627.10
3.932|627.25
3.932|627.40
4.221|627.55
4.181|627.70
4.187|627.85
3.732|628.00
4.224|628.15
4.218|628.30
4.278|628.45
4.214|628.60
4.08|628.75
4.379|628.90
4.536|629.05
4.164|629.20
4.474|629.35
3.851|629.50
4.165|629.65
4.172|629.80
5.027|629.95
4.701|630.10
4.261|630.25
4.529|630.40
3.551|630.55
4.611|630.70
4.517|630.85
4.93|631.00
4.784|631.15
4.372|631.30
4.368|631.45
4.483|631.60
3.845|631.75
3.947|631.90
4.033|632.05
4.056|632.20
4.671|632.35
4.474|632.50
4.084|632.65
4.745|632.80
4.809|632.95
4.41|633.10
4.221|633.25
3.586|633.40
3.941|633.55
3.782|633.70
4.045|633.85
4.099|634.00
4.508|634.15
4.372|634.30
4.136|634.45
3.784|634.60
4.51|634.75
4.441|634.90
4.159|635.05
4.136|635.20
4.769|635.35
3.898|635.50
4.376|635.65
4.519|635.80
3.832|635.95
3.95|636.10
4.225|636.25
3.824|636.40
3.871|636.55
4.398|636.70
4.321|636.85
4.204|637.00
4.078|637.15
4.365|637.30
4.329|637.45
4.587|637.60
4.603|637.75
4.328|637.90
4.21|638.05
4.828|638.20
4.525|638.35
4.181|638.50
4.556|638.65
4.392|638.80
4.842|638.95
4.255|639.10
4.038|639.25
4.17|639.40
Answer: -0.14 nm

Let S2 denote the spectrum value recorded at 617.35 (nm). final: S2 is 4.634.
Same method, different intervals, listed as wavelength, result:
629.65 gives 4.165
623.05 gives 4.246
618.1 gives 3.972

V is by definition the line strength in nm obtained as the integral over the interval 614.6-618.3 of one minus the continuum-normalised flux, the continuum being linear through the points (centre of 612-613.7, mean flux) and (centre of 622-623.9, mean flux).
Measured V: 0.04 nm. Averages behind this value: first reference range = 4.19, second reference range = 4.24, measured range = 4.16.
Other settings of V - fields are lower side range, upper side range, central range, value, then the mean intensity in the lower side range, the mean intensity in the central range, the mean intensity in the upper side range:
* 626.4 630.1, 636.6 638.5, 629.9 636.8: 0.07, 4.23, 4.27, 4.38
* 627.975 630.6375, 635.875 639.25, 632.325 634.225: 0.01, 4.26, 4.25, 4.3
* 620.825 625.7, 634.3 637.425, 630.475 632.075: -0.05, 4.18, 4.32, 4.2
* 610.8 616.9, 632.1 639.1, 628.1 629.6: 0.01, 4.28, 4.24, 4.28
